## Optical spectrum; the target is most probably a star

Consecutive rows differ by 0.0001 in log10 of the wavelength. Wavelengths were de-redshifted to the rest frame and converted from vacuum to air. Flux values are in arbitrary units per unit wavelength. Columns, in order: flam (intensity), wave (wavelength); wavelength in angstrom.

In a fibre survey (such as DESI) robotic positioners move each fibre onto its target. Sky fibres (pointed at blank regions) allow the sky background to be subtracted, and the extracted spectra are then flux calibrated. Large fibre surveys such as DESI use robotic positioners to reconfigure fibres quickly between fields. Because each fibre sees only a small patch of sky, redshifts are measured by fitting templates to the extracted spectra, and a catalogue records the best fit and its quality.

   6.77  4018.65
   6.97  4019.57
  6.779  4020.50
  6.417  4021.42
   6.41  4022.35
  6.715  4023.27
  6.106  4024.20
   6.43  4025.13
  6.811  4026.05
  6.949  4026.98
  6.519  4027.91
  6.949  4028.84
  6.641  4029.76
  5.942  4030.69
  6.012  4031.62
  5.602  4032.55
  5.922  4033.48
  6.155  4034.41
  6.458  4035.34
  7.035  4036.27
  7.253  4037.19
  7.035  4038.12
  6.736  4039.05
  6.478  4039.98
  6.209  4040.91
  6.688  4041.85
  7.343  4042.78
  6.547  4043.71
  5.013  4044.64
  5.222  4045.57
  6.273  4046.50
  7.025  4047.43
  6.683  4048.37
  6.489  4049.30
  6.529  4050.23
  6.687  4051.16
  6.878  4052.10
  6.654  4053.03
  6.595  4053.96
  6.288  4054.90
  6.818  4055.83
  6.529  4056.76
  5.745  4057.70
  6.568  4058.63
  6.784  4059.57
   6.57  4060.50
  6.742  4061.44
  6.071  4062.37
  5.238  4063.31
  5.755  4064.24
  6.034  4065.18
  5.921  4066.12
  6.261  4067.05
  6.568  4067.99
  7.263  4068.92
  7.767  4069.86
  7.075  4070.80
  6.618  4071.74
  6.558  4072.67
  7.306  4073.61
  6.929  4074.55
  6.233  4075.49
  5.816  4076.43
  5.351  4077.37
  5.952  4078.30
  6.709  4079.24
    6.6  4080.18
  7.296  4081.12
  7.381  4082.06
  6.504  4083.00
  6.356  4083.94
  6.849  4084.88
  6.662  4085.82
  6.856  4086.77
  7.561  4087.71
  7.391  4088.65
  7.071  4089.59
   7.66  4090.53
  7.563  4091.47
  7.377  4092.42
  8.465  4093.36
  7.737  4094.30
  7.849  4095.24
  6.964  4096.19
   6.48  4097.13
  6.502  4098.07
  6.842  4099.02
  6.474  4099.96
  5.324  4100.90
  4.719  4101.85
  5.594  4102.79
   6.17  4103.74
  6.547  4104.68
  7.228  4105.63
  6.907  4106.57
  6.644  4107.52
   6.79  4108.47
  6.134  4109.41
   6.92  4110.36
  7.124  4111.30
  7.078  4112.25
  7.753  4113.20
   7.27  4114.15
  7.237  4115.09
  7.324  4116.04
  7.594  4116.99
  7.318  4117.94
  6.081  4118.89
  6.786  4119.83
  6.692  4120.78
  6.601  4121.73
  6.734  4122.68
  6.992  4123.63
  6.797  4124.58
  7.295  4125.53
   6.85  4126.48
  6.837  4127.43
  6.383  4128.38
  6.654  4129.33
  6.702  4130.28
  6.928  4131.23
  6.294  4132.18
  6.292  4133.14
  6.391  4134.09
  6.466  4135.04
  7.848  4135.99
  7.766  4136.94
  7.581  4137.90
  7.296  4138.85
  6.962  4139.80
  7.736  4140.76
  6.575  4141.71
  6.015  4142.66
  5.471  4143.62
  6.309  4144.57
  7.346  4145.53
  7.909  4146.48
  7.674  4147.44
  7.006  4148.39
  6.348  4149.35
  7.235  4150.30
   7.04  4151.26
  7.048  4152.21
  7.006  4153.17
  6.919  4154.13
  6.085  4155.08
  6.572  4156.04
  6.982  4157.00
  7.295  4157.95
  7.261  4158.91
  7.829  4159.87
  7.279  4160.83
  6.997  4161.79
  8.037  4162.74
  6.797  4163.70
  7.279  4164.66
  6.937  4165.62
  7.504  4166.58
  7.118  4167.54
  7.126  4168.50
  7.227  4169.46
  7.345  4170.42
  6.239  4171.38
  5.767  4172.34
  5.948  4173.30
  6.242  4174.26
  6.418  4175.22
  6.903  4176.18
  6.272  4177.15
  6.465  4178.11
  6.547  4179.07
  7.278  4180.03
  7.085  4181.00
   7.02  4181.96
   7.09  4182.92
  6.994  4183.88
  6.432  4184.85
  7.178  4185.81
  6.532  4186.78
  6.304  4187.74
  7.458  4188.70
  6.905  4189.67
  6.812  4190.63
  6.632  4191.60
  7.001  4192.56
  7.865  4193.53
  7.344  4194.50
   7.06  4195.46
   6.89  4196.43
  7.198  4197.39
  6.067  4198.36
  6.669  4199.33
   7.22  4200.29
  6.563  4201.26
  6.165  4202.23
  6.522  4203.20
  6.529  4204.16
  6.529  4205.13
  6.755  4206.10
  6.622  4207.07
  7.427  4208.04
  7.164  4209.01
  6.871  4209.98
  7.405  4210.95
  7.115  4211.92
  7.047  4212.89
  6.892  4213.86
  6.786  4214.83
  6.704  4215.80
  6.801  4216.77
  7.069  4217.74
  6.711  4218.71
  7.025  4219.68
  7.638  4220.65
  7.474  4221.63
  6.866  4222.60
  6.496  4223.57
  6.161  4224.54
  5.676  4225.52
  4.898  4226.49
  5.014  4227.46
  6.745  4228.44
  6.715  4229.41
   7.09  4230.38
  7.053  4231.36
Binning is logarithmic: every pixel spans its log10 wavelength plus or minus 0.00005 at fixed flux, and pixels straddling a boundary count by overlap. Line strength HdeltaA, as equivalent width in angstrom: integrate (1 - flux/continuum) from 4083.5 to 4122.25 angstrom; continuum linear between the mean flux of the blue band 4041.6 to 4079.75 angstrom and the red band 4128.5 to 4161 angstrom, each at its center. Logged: -1.17 angstrom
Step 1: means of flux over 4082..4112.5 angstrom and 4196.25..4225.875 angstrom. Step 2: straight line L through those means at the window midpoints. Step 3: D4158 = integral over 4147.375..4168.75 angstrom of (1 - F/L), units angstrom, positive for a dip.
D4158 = -0.9 angstrom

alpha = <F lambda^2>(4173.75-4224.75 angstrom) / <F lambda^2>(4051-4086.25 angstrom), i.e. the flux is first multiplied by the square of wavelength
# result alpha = 1.1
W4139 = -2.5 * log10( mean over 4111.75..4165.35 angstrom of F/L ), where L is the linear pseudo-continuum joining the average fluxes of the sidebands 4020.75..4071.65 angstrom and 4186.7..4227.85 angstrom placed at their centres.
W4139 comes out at -0.05 mag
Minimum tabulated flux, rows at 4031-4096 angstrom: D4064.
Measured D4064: 5.013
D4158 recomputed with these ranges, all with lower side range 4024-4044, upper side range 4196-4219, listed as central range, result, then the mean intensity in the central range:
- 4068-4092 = -0.8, 6.85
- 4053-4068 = 0.7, 6.28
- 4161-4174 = -0.4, 6.95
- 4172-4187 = 0.3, 6.64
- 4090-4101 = -0.9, 7.17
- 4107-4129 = -0.8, 6.92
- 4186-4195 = -0.3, 6.99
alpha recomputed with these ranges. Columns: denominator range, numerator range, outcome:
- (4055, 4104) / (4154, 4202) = 1.09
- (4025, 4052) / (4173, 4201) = 1.13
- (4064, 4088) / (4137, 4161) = 1.10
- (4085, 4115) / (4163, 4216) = 1.04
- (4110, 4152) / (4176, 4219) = 1.02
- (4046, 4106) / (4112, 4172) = 1.09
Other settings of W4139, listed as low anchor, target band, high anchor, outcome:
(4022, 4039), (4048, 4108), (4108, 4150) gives 0.01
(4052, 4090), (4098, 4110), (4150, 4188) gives 0.07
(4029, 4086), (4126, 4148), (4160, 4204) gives -0.02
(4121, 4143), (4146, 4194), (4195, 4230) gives -0.02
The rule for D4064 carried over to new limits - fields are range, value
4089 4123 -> 4.719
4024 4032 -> 5.942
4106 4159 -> 5.471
